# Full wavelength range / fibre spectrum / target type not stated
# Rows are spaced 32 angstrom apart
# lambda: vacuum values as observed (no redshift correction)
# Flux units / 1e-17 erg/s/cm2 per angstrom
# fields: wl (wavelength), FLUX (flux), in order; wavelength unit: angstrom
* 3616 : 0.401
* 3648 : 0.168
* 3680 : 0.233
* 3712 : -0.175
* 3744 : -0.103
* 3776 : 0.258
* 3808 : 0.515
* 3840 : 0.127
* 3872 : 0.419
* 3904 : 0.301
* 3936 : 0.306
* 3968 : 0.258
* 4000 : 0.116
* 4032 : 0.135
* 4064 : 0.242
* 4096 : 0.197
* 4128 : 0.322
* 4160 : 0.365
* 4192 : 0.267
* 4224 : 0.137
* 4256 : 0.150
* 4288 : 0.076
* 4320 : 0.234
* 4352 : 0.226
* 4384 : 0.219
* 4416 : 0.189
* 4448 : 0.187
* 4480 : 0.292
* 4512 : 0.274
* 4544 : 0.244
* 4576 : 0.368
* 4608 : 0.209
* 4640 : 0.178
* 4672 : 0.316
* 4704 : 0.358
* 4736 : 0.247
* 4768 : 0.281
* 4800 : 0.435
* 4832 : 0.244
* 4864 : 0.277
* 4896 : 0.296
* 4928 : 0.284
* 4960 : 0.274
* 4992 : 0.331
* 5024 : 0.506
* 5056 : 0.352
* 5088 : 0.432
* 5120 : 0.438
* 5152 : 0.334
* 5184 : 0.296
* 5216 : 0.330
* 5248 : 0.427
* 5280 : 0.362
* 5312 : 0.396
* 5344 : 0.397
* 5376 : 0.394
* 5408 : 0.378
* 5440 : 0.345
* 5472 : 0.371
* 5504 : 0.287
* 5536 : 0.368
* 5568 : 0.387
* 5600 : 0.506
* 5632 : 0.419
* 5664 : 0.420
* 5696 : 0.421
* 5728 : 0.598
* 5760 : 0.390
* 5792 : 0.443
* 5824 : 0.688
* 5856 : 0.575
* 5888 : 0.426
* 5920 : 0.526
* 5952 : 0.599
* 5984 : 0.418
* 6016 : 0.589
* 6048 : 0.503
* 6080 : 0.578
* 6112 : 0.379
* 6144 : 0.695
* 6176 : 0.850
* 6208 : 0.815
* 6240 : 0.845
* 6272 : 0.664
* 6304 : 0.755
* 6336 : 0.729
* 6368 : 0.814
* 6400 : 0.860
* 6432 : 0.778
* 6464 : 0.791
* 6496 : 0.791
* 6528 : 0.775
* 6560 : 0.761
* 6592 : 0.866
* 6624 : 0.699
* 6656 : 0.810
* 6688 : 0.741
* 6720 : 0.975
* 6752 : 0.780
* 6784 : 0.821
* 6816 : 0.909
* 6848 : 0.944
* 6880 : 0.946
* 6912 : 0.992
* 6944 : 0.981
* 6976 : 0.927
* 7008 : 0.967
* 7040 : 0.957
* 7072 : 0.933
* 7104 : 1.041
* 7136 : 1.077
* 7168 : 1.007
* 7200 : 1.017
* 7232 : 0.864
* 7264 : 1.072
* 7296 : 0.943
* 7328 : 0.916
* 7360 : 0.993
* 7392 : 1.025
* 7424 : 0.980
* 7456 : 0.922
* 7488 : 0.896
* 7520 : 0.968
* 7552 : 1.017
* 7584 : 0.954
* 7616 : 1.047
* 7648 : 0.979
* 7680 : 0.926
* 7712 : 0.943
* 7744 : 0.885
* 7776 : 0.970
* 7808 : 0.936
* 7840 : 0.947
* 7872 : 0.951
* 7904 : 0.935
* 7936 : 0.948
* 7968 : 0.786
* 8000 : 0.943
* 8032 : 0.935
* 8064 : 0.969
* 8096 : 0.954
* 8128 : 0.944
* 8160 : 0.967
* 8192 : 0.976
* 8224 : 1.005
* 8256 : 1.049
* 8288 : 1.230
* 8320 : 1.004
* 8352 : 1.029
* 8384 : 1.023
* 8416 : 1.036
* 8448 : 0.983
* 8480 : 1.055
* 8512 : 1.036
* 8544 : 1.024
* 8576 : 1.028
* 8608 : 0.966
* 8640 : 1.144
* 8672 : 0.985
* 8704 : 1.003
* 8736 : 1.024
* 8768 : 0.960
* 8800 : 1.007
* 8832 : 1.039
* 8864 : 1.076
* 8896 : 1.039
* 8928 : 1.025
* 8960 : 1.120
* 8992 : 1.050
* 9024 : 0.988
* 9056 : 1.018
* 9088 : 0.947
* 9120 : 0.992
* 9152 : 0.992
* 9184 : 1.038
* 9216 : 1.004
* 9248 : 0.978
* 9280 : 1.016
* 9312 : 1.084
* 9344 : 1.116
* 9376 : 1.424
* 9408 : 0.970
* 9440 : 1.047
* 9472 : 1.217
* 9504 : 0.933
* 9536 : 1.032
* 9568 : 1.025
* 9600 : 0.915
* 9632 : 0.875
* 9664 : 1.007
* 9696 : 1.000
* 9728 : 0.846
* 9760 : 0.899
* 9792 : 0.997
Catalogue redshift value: 0.54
